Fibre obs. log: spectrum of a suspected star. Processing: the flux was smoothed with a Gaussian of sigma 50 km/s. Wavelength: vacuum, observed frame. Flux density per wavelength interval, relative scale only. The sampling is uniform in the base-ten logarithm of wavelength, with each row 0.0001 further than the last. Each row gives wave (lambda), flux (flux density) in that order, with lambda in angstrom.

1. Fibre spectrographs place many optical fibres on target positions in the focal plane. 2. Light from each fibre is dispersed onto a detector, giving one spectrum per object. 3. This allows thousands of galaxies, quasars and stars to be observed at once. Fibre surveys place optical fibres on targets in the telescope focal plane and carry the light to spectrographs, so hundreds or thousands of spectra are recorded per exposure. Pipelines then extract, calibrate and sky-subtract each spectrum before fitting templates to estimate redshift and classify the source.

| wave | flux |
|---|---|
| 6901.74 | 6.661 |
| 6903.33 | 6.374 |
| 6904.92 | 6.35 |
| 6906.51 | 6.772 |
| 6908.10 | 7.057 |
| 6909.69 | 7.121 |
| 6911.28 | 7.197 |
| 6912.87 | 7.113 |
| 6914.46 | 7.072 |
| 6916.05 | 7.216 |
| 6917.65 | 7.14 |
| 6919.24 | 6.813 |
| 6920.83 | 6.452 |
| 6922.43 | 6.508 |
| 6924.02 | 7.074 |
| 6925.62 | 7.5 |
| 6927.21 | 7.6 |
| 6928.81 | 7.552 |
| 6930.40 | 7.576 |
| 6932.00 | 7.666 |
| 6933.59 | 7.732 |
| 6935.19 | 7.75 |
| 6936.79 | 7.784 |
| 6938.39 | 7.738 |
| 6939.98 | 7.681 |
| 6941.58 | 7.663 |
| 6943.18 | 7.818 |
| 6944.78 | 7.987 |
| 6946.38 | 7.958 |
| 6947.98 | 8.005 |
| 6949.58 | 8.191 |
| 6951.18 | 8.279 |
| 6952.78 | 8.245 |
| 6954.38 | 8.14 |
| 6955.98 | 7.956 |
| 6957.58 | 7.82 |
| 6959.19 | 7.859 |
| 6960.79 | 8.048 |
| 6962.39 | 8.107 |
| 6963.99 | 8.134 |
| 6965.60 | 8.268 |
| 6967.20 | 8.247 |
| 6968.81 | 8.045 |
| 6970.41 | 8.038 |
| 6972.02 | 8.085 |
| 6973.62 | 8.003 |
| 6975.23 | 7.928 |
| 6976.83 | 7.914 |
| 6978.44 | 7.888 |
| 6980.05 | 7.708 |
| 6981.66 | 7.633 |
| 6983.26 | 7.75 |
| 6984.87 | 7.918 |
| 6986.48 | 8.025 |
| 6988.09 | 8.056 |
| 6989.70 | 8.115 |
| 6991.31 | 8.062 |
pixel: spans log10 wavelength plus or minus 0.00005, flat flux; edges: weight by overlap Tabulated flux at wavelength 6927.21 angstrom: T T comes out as 7.6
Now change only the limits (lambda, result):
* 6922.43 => 6.508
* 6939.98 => 7.681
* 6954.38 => 8.14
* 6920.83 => 6.452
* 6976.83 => 7.914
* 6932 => 7.666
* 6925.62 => 7.5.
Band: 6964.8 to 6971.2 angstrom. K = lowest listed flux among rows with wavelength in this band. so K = 8.038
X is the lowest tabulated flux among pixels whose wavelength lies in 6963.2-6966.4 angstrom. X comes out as 8.134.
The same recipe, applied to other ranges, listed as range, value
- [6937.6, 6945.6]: 7.663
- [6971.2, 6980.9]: 7.708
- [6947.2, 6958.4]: 7.82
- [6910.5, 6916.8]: 7.072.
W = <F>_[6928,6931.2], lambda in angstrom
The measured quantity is 7.56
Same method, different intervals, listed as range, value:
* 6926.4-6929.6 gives 7.58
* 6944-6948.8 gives 7.98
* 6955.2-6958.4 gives 7.87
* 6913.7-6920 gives 7.06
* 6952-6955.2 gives 8.2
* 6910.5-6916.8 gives 7.16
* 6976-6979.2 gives 7.91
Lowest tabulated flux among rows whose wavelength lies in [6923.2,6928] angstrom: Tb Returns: 7.074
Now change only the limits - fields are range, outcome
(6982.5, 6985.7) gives 7.75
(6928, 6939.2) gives 7.552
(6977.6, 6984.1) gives 7.633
